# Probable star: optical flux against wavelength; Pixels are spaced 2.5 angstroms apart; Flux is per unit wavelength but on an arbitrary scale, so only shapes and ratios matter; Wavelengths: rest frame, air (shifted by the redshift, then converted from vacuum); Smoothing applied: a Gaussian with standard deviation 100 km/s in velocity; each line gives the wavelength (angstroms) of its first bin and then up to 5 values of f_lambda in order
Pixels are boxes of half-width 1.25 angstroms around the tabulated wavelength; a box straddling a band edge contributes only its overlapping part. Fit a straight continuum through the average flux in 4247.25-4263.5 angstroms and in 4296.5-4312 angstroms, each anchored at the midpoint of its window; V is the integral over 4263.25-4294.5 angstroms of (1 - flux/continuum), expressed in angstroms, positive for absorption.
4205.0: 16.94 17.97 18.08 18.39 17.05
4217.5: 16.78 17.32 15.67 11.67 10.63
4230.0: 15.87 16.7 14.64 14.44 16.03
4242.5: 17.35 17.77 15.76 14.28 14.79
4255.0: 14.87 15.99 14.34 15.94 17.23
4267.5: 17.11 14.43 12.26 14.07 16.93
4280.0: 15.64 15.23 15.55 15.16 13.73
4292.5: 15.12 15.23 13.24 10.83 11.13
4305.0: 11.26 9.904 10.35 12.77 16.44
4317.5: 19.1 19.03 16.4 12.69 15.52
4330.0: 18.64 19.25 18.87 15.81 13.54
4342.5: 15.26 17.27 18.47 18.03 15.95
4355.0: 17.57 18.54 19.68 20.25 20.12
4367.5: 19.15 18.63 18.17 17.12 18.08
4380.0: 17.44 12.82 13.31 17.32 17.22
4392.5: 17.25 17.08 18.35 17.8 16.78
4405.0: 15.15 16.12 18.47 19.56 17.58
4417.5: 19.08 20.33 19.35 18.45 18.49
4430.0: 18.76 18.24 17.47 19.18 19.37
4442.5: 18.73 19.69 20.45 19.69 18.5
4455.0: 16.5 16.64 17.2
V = -4.8 angstroms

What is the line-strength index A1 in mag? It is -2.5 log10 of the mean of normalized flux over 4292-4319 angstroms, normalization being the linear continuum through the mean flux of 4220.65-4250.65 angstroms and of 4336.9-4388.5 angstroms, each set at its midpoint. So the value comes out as 0.23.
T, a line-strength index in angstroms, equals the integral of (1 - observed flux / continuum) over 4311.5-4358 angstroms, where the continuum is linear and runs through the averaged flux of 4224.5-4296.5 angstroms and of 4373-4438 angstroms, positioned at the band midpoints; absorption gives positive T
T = -1.1 angstroms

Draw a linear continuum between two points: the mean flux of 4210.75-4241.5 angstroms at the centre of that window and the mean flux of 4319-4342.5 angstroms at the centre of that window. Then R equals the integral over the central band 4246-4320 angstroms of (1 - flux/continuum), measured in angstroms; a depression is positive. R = 7.0 angstroms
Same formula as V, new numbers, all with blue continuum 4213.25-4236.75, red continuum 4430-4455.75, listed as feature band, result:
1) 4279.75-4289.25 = 0.53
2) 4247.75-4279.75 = 1.27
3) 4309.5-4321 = 0.63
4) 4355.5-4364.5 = -1.00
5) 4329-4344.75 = 0.15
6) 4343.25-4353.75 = -0.04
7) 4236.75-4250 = -0.55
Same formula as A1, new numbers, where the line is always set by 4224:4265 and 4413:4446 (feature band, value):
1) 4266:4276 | 0.08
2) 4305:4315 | 0.37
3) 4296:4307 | 0.37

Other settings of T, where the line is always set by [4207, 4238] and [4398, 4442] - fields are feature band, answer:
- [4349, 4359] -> -0.08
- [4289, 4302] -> 2.49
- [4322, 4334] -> 0.38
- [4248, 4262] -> 1.05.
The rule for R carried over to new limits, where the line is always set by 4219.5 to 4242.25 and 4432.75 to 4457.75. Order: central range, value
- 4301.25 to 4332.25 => 3.39 angstroms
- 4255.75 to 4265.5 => -0.24 angstroms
